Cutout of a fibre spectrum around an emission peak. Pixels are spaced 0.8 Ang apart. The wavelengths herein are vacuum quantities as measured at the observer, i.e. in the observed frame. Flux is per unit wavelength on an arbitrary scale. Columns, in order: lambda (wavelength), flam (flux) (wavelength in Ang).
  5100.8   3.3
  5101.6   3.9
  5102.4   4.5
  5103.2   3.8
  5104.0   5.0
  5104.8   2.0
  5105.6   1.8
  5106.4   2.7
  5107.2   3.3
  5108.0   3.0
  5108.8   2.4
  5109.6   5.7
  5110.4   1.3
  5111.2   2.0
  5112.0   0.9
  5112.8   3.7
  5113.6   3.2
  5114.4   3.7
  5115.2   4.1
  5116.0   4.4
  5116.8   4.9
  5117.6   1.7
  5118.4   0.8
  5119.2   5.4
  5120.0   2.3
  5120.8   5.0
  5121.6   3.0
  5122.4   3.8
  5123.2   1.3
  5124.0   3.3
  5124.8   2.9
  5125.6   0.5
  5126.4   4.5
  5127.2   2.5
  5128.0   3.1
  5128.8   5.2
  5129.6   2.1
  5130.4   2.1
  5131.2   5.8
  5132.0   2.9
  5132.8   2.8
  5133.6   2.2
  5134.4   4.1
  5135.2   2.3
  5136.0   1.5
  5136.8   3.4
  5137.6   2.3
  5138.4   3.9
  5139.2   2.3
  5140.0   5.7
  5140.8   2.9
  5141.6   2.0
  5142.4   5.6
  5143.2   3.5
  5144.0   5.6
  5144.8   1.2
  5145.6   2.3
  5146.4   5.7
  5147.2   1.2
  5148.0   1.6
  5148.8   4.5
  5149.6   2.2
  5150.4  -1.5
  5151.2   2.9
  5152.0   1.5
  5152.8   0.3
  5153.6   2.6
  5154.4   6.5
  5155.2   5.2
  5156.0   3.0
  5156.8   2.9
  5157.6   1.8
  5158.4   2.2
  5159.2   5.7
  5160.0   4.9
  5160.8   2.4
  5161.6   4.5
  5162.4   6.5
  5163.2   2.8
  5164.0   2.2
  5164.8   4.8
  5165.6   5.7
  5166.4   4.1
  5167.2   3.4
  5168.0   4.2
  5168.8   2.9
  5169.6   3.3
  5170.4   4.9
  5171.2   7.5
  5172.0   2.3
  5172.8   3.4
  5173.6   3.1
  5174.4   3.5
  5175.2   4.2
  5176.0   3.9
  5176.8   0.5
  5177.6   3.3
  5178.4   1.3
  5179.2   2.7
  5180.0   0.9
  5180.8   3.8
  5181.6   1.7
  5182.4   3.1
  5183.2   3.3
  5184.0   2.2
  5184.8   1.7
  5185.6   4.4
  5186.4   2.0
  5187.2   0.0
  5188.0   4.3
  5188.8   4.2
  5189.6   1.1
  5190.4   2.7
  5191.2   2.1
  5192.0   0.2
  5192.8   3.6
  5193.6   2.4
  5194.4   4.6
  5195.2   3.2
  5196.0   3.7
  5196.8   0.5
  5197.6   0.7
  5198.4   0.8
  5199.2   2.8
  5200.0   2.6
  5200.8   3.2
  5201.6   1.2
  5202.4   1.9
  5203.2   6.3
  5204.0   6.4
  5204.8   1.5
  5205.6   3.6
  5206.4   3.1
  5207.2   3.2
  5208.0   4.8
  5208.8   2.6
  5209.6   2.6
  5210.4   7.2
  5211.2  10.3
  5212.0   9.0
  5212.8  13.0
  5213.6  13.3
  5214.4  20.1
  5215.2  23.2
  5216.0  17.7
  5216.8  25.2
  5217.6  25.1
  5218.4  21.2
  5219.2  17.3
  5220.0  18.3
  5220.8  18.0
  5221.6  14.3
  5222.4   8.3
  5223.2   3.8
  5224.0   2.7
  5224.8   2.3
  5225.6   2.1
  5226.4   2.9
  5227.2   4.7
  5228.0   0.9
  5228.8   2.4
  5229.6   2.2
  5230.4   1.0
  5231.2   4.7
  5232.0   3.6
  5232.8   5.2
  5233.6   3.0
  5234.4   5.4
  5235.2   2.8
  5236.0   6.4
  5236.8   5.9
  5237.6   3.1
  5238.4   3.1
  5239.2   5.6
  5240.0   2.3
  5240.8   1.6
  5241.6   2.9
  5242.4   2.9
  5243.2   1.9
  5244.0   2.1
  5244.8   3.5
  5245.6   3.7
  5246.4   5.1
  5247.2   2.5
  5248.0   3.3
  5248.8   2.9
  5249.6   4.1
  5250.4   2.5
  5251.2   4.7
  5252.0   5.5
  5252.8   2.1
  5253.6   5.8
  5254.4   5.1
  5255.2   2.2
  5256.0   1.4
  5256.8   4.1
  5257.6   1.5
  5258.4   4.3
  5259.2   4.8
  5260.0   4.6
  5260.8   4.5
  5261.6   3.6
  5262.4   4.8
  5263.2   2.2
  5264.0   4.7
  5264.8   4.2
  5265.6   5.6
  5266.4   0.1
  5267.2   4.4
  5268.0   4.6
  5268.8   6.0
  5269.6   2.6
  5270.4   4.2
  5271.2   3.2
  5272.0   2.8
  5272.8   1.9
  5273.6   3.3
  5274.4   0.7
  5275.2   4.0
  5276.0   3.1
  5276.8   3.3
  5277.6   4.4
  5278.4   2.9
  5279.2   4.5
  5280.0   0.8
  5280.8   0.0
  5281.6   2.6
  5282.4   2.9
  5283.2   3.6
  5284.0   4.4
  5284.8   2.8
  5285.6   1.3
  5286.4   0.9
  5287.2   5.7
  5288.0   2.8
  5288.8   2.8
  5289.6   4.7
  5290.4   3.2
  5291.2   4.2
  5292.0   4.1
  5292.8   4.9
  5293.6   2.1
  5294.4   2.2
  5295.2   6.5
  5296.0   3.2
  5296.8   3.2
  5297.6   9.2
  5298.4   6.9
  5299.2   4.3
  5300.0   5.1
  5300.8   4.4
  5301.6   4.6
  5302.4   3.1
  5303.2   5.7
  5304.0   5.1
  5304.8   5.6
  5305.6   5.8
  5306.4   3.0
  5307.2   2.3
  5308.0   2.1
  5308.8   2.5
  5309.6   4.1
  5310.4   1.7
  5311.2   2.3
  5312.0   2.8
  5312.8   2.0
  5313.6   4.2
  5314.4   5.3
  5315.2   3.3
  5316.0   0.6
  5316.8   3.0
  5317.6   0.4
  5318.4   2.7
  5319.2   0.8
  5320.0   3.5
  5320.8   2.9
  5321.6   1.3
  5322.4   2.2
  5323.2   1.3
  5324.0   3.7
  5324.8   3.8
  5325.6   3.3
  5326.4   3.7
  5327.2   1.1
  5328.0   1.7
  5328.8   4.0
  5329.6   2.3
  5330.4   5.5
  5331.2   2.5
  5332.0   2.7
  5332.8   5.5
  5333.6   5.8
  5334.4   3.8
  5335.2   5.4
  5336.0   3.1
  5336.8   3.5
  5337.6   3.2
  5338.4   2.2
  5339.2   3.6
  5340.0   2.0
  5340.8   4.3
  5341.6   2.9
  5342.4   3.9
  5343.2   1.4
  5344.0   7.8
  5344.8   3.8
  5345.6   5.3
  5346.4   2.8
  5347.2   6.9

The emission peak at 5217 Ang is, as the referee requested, [O II]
